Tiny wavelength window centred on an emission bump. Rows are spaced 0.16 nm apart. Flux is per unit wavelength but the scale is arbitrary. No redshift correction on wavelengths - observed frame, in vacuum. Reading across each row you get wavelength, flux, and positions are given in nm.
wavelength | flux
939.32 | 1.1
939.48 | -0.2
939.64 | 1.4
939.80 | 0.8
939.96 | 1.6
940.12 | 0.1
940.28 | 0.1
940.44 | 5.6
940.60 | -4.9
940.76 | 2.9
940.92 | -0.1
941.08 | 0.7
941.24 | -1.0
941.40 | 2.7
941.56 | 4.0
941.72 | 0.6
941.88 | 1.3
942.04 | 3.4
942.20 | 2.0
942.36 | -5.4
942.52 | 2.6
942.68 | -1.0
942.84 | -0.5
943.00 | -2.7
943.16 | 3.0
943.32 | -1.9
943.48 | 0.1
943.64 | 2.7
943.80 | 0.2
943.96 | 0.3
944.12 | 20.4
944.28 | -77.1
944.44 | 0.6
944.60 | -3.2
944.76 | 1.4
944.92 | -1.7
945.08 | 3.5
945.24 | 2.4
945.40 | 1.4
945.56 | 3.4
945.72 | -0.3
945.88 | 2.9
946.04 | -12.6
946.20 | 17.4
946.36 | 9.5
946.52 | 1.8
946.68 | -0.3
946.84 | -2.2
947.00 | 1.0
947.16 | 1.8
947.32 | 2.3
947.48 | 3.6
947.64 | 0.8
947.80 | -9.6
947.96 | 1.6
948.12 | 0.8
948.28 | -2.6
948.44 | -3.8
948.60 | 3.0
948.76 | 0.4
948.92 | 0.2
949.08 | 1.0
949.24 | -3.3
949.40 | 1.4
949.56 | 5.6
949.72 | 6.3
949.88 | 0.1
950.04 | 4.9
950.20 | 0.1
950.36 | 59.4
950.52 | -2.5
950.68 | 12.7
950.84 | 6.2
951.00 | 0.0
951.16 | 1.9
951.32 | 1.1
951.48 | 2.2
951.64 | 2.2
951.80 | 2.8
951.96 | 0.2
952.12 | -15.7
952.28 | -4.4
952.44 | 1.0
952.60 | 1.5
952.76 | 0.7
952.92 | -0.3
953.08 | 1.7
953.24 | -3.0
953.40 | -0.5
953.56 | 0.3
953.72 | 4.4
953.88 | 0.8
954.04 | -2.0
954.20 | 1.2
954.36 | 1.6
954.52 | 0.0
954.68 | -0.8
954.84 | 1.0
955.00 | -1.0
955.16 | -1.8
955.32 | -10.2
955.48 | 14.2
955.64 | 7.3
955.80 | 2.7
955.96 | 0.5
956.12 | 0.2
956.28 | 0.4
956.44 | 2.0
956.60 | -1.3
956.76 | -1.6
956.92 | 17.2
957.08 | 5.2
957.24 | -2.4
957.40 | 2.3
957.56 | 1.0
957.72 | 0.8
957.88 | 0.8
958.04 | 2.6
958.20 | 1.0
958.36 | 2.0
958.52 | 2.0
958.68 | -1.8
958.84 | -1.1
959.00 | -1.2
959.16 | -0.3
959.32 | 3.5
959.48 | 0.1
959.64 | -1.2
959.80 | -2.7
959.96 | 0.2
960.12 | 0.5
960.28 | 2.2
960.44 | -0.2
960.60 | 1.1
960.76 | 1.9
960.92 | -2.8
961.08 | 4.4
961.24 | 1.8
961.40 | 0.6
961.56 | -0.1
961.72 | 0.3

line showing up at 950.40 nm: H-gamma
